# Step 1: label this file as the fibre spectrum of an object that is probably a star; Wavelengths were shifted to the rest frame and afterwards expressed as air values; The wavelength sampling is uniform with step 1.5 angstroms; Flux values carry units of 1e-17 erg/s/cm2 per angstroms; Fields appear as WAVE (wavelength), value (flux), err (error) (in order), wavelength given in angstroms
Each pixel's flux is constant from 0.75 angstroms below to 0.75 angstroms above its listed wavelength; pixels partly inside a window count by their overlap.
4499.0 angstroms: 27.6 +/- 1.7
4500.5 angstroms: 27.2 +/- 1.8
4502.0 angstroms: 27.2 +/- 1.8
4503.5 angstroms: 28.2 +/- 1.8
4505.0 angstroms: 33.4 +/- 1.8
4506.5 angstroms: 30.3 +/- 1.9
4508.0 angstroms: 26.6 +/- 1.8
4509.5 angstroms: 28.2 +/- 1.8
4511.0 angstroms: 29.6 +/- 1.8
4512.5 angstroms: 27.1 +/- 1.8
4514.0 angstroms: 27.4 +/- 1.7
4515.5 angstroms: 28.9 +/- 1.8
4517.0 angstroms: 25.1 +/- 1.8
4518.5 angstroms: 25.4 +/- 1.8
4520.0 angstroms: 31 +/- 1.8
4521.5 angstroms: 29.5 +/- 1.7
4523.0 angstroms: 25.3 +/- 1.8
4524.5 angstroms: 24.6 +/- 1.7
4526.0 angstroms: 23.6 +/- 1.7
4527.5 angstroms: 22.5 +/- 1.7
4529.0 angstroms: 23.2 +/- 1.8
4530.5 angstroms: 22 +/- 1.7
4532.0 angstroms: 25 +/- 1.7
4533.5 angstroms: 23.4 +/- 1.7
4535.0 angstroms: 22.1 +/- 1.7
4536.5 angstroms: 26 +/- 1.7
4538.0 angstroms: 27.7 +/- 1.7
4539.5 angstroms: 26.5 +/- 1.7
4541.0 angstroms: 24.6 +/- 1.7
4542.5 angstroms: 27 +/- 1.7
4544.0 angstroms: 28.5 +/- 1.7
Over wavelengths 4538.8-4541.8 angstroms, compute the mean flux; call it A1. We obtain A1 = 25.6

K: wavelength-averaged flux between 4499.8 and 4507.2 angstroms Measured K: 29.3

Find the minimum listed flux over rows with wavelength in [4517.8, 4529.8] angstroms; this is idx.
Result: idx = 22.5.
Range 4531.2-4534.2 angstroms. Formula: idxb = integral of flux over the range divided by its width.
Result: 24.2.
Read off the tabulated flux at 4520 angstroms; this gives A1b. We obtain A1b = 31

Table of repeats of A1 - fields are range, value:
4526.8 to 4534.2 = 23.2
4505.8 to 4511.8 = 28.6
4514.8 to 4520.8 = 27.6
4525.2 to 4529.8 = 23.1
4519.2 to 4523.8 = 28.5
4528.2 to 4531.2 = 22.6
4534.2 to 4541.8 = 25.4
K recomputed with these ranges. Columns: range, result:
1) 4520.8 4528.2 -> 25.1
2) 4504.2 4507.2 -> 31.8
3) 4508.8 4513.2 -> 28.3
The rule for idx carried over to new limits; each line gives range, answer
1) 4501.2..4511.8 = 26.6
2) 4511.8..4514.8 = 27.1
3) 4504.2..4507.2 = 30.3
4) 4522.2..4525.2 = 24.6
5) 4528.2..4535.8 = 22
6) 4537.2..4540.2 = 26.5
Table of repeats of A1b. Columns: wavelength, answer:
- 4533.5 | 23.4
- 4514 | 27.4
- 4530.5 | 22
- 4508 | 26.6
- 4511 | 29.6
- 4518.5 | 25.4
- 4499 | 27.6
